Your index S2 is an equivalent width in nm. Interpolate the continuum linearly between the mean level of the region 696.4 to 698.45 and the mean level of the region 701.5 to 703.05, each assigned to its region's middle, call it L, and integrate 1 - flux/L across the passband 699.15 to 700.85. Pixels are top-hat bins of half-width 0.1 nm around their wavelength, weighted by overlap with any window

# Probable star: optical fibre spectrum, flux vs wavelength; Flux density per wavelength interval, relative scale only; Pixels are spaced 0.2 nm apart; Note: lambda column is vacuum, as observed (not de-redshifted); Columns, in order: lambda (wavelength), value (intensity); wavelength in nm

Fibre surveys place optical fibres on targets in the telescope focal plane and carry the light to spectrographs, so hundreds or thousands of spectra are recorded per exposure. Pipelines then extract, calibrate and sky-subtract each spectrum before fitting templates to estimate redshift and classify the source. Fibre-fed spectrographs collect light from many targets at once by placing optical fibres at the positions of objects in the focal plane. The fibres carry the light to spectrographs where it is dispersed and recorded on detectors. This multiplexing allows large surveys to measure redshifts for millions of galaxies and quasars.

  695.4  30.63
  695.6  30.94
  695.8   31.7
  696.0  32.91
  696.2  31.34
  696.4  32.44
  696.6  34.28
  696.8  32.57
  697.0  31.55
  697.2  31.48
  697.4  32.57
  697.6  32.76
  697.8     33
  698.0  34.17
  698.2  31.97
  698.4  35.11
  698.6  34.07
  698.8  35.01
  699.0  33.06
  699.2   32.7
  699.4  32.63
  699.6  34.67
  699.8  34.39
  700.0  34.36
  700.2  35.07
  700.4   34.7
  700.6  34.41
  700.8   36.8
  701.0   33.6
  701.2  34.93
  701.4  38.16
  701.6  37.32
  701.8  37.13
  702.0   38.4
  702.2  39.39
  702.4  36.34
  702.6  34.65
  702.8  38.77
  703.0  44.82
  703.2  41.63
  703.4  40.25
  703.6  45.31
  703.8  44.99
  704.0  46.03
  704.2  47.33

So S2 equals 0.06 nm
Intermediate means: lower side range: 32.9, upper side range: 38.1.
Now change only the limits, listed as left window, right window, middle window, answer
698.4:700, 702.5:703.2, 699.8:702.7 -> 0.09 nm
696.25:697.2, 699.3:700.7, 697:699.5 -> 0.02 nm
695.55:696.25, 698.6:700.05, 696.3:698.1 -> -0.01 nm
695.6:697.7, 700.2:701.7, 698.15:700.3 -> 0.02 nm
